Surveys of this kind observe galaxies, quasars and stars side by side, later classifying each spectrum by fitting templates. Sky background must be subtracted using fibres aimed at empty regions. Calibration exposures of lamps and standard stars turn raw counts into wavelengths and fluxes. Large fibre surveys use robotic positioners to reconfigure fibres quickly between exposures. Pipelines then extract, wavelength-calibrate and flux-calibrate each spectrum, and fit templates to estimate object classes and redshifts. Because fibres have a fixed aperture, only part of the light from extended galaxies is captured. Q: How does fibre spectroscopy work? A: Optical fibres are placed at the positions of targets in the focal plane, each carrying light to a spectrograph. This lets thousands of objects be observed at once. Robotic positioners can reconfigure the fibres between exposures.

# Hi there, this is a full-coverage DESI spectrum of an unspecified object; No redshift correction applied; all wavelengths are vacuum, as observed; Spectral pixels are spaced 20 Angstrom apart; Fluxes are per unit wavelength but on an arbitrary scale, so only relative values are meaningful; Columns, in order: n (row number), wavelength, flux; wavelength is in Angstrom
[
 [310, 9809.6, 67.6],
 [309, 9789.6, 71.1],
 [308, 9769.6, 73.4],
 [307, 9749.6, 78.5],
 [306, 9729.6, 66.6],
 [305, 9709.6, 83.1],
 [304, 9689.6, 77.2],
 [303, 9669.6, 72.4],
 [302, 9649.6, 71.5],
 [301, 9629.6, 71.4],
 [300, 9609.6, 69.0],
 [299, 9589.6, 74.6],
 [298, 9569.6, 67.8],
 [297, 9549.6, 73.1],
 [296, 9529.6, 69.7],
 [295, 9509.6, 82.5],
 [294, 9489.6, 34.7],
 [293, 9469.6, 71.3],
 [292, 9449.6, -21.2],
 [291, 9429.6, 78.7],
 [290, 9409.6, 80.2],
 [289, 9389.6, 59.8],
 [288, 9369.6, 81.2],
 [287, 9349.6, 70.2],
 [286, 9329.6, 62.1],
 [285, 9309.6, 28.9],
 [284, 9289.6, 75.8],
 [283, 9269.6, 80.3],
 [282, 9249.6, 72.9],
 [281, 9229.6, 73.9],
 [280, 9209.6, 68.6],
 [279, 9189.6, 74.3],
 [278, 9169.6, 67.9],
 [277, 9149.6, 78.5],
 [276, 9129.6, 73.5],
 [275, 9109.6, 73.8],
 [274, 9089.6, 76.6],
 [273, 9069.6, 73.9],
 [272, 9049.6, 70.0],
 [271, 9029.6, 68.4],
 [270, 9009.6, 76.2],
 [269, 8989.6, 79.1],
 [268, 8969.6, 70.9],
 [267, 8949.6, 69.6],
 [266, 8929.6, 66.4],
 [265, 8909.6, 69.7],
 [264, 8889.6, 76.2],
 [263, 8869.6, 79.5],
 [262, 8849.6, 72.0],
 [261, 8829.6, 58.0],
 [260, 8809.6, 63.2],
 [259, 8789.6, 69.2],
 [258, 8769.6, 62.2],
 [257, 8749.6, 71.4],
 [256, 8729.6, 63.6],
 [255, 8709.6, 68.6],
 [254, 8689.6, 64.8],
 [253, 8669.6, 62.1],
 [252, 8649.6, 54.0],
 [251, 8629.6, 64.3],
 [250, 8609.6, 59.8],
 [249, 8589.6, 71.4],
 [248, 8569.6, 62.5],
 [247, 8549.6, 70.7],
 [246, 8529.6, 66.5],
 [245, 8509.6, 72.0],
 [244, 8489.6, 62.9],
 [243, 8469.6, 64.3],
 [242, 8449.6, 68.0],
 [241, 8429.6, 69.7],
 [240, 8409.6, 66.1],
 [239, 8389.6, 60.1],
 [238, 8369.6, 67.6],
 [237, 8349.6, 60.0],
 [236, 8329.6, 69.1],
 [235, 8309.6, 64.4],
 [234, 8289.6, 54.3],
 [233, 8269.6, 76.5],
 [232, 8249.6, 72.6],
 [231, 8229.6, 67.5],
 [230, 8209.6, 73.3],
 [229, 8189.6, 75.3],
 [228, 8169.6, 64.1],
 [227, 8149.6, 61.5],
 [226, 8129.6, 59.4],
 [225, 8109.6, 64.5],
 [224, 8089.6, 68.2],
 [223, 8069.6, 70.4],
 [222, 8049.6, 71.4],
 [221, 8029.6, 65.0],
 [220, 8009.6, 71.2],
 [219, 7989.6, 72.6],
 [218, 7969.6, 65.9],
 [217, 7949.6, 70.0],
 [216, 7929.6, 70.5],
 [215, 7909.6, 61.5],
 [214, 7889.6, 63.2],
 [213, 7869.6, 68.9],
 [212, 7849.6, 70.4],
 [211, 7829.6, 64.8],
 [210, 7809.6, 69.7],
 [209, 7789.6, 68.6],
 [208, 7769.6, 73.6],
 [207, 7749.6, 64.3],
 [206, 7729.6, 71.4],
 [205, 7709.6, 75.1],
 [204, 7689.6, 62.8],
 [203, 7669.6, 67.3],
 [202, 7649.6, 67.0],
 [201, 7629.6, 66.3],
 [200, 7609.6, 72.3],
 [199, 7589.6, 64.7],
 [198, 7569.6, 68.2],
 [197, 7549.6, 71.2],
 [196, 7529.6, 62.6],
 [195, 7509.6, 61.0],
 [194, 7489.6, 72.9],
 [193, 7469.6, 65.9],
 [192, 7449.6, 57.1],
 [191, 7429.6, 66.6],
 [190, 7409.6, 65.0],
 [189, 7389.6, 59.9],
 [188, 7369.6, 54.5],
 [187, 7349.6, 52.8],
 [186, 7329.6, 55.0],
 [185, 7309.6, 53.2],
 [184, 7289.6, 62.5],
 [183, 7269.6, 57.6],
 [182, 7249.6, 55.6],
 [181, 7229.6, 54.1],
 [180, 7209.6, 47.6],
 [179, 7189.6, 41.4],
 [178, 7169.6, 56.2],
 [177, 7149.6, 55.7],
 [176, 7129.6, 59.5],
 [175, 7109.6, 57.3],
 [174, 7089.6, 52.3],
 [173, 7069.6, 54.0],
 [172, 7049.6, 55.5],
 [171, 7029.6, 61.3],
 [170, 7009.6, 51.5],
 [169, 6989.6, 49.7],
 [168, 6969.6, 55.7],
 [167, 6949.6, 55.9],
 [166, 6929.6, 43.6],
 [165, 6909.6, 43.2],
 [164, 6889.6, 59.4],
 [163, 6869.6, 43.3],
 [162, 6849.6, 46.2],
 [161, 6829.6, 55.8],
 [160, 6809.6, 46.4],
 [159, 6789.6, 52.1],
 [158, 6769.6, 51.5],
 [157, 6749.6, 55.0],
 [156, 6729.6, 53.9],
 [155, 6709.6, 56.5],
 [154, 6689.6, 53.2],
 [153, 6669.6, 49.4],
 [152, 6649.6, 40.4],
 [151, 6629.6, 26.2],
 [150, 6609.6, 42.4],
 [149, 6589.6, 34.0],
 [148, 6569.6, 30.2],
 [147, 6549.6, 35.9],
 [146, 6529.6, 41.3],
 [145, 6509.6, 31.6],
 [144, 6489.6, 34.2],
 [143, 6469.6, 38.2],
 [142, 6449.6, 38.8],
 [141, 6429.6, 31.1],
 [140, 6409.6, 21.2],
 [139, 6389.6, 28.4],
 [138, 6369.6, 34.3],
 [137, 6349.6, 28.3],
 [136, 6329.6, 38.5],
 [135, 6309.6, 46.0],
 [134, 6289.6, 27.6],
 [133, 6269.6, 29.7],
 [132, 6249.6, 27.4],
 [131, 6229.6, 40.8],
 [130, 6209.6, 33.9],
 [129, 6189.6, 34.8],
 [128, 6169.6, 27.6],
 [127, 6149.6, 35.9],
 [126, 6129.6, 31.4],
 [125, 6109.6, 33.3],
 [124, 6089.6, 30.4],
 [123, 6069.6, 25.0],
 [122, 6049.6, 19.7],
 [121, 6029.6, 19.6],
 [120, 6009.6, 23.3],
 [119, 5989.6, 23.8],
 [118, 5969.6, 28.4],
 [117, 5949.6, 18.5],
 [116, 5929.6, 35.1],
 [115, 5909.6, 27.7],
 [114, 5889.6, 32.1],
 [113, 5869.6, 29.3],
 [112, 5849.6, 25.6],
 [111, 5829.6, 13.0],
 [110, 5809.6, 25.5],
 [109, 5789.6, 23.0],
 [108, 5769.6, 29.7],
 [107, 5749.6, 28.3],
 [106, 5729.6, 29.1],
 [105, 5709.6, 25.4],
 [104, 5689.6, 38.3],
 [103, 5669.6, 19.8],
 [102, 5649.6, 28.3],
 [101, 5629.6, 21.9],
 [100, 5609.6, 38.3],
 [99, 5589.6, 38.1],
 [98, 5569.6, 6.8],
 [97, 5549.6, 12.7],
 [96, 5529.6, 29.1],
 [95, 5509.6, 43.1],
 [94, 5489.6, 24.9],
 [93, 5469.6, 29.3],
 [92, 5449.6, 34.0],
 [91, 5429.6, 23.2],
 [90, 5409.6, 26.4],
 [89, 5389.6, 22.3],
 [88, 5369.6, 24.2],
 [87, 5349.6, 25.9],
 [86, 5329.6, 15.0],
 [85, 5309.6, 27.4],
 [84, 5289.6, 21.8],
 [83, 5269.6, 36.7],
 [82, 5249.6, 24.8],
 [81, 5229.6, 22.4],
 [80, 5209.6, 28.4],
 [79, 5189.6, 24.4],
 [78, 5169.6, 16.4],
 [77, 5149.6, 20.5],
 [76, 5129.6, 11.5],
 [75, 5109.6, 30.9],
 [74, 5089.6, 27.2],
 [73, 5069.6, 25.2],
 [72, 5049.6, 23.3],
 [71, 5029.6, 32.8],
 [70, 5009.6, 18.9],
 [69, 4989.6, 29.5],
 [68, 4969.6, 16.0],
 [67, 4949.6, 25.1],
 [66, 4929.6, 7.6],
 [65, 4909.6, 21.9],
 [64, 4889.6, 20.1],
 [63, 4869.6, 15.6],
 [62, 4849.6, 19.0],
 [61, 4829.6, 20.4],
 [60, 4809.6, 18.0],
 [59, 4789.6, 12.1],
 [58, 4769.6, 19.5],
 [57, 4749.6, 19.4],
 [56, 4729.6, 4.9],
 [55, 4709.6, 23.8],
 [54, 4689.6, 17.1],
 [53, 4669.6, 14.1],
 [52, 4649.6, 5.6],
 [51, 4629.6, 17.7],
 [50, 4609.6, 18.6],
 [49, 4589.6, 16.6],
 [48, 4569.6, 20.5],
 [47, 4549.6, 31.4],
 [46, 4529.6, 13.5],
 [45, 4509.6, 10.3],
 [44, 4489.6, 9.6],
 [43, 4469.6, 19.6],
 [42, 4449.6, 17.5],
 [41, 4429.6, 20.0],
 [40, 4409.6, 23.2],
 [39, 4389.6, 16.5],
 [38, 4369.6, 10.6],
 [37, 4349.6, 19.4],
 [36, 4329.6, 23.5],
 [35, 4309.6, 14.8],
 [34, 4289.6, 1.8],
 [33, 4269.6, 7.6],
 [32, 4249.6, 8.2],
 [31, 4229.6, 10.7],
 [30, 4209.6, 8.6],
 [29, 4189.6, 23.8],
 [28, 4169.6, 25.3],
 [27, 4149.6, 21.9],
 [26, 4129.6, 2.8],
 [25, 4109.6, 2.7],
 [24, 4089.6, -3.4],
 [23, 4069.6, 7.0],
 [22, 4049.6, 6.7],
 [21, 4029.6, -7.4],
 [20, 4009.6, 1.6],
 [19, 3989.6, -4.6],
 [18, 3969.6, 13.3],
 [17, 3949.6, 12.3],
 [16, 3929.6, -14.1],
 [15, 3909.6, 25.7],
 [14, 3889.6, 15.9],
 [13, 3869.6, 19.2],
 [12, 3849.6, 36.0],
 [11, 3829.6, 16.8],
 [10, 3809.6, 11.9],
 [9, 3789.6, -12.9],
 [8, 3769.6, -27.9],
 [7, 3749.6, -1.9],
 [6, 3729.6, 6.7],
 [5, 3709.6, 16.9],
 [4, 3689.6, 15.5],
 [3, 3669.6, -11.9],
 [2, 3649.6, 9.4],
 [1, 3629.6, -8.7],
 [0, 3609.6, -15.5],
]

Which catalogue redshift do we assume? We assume 0.67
